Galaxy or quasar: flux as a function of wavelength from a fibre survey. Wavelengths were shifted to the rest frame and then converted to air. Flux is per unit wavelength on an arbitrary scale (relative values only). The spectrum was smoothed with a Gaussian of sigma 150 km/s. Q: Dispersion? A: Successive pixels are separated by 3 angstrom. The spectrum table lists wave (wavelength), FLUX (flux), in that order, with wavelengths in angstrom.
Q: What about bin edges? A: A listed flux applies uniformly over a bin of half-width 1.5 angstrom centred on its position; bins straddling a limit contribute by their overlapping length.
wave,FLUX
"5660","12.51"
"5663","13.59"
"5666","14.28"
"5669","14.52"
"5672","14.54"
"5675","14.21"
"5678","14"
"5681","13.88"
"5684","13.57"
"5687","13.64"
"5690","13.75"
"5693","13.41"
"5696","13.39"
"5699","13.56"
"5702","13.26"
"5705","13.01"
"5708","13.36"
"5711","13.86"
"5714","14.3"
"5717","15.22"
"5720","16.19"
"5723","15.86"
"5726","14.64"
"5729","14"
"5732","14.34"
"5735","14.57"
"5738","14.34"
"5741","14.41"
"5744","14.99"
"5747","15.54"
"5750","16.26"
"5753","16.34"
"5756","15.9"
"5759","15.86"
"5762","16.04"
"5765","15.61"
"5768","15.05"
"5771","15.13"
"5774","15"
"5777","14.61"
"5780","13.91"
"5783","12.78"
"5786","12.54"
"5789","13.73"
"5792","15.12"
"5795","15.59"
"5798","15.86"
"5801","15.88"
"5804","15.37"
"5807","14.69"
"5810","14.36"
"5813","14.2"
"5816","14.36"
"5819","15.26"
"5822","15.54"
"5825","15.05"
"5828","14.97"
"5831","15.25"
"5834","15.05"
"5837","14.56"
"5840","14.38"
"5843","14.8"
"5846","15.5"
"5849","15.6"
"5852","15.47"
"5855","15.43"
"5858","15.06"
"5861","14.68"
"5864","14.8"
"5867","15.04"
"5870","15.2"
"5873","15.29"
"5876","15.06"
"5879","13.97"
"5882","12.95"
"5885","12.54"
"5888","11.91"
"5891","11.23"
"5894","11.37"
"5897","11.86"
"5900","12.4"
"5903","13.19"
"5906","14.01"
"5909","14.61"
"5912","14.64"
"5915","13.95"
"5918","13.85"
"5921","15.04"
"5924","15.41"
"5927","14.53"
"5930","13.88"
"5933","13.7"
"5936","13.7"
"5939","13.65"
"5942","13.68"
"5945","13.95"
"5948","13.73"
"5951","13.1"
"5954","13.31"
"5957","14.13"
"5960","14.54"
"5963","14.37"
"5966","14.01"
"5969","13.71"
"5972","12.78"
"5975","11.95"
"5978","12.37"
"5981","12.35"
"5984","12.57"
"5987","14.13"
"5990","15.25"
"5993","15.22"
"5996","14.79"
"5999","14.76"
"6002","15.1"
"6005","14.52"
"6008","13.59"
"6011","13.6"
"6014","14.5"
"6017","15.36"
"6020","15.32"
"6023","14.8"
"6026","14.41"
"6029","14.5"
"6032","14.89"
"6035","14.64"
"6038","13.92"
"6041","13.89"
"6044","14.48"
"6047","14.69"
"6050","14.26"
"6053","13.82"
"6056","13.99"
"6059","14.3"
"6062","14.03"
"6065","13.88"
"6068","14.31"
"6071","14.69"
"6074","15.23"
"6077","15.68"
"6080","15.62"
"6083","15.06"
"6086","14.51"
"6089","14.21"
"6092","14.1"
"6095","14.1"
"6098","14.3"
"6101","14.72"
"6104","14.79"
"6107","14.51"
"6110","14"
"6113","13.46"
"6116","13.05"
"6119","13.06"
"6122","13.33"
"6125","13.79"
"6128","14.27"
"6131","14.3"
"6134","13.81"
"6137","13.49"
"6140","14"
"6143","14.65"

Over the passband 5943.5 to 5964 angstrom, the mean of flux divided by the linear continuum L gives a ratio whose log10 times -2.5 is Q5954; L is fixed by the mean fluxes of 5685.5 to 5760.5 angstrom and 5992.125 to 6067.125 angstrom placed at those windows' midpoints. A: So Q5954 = 0.05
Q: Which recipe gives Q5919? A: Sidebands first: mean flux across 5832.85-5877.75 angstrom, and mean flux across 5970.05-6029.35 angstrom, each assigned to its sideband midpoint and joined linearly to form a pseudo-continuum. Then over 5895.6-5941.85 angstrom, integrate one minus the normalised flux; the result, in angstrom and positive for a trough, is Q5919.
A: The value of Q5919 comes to 2.3 angstrom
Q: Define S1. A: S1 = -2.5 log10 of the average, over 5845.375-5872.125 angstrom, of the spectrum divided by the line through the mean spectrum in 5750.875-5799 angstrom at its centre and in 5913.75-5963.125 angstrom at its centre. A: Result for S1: -0.05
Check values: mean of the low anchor 14.9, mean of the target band 15.2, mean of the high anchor 14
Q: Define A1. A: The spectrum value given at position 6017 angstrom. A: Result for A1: 15.36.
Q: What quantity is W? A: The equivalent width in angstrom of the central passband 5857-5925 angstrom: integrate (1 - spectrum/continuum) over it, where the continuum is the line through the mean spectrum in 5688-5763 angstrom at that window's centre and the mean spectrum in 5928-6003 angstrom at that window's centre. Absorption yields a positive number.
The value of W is 1.18 angstrom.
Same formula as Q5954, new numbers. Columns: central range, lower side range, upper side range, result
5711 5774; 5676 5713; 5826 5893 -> -0.10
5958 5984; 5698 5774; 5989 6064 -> 0.10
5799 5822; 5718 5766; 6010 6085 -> 0.01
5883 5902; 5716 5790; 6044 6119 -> 0.22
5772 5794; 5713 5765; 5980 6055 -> 0.08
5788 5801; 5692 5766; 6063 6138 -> -0.04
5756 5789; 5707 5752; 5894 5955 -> -0.01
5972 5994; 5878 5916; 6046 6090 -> 0.04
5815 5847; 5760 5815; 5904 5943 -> -0.03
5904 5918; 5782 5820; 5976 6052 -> 0.02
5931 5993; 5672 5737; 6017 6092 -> 0.07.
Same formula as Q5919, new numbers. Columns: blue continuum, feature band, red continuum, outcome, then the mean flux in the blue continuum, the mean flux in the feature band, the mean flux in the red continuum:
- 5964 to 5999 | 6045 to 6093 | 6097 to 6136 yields -2.4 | 13.6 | 14.5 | 13.9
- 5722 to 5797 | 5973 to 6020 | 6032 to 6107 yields 1.7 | 14.9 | 14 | 14.5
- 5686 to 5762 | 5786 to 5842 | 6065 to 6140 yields -1.5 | 14.6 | 14.9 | 14.3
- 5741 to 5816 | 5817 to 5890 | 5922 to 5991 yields -1.3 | 15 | 14.7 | 13.7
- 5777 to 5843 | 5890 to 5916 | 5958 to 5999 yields 2.0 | 14.7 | 13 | 13.7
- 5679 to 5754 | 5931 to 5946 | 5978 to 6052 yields 0.7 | 14.4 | 13.7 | 14.4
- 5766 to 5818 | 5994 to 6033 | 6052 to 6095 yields -0.2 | 14.6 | 14.6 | 14.5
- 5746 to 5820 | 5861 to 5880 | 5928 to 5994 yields -0.8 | 15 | 14.9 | 13.6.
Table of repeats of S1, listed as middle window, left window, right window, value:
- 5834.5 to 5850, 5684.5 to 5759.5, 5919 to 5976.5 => -0.06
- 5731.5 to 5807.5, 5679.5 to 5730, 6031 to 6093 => -0.06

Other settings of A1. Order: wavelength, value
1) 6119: 13.06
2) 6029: 14.5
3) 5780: 13.91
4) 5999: 14.76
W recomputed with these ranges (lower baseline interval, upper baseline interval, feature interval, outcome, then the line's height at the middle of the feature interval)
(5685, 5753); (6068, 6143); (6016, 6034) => -0.7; 14.3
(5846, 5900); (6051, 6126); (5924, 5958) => 0.6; 14.1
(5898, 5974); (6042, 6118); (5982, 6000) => -0.4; 14.1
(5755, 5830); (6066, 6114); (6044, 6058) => 0.4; 14.6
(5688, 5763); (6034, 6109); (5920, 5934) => 0.0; 14.5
